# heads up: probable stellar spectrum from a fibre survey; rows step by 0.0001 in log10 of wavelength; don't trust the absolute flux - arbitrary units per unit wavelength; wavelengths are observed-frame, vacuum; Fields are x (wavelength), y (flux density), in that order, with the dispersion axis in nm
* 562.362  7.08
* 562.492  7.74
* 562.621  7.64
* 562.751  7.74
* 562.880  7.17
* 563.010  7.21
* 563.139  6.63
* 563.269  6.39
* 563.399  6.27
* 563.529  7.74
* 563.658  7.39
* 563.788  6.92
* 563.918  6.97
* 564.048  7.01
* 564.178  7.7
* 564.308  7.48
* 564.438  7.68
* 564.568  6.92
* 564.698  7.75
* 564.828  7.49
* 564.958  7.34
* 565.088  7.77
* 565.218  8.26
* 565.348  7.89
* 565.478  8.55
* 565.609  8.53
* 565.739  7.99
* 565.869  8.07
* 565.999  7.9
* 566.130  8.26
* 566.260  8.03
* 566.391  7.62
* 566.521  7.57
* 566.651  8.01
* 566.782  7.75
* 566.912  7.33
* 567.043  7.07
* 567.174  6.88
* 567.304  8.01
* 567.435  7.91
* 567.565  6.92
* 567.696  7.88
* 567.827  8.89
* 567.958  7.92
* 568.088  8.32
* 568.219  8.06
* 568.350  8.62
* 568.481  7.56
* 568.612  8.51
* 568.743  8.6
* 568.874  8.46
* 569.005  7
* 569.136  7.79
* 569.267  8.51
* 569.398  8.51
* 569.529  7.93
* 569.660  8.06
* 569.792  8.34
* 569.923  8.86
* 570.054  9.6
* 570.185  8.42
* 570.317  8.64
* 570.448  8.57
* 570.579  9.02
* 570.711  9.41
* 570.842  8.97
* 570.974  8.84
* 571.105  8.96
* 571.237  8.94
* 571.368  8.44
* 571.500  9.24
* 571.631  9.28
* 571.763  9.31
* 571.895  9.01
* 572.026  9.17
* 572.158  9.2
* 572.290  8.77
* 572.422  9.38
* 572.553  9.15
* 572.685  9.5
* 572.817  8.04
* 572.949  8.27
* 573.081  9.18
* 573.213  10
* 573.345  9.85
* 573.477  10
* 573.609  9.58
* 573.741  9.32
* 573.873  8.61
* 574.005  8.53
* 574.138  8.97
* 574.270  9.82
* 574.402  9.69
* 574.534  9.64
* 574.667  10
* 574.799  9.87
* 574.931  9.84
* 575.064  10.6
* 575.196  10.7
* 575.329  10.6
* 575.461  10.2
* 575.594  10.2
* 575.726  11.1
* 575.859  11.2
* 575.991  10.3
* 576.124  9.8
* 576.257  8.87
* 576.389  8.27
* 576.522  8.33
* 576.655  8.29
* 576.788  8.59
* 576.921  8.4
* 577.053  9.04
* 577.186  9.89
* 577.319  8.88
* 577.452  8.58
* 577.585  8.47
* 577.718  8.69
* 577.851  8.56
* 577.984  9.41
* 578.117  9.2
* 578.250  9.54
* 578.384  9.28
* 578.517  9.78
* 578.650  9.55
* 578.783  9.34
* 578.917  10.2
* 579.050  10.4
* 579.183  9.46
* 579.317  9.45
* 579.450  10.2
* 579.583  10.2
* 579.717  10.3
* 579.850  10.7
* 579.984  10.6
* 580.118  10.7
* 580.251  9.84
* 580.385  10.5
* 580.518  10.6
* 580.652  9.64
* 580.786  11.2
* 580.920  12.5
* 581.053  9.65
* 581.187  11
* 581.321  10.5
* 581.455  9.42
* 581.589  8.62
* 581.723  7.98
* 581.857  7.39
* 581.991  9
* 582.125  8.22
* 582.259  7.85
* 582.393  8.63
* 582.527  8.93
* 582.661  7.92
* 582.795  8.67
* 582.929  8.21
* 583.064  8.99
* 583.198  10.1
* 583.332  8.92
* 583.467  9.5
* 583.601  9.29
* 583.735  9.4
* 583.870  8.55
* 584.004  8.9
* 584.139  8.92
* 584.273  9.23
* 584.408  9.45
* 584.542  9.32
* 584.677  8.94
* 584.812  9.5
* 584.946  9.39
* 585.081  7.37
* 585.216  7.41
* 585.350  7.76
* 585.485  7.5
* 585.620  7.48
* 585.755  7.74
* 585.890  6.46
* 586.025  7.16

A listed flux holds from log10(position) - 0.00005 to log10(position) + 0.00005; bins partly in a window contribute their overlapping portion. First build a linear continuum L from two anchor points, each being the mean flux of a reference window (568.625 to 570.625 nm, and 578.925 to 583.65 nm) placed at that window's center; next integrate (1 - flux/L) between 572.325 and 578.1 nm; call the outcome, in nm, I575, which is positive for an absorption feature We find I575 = -0.273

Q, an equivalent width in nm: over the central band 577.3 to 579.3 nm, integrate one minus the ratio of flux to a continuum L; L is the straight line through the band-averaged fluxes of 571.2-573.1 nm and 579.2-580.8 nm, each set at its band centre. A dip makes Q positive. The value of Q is 0.14 nm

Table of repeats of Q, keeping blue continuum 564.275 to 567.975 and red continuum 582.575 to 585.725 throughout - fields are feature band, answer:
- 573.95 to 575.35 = -0.27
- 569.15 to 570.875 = -0.14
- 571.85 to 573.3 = -0.17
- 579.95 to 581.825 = -0.35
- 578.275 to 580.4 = -0.39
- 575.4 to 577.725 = -0.27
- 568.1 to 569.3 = -0.03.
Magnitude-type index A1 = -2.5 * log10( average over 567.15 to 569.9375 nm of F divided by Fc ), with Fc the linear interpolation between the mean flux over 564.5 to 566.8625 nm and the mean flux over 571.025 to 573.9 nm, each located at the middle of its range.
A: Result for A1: 0.04 mag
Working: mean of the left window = 7.87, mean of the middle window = 8.07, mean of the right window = 9.15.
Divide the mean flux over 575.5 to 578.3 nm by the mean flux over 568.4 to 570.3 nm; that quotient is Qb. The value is 1.11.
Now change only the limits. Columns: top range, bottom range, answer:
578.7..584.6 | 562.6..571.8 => 1.19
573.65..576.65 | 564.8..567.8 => 1.25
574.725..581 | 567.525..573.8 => 1.12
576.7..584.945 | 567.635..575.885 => 1.04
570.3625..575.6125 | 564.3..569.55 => 1.19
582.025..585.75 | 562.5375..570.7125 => 1.10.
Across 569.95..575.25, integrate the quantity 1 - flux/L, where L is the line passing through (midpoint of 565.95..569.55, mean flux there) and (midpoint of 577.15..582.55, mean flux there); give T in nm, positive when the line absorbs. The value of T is -0.41 nm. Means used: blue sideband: 7.92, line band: 9.25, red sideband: 9.58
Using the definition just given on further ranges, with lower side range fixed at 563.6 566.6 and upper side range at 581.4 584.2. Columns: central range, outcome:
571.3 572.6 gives -0.16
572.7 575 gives -0.32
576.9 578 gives -0.06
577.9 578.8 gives -0.10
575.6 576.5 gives -0.16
